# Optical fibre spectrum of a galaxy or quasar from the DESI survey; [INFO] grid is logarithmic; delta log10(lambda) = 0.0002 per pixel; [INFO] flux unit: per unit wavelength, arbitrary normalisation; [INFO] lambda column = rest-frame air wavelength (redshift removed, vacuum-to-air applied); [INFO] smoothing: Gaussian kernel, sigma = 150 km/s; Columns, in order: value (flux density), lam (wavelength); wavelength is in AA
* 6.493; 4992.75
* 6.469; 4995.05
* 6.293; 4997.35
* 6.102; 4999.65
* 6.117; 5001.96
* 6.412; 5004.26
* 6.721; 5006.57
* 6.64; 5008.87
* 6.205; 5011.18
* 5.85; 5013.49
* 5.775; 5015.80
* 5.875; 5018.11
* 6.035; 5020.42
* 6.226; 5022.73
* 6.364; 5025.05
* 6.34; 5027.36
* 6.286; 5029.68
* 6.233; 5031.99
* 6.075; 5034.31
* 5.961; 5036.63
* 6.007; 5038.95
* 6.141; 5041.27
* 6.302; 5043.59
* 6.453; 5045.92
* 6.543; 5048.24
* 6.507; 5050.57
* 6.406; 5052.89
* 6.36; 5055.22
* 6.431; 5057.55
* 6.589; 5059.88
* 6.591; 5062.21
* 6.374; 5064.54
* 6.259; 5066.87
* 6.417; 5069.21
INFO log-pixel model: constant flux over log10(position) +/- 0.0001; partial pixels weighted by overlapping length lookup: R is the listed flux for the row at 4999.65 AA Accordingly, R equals 6.102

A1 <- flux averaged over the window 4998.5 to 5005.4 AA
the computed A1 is 6.21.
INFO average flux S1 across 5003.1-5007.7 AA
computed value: 6.56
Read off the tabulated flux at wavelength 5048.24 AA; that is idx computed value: 6.543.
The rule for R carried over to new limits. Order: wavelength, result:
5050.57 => 6.507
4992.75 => 6.493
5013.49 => 5.85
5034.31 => 6.075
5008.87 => 6.64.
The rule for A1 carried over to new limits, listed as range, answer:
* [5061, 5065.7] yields 6.49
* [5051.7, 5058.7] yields 6.4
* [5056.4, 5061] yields 6.51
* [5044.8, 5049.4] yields 6.5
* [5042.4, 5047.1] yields 6.38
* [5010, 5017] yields 5.94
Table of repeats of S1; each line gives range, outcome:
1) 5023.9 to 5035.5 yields 6.26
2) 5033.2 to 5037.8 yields 6.02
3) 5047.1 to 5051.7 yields 6.52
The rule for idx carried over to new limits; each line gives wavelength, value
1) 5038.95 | 6.007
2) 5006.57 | 6.721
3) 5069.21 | 6.417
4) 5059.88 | 6.589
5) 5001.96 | 6.117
